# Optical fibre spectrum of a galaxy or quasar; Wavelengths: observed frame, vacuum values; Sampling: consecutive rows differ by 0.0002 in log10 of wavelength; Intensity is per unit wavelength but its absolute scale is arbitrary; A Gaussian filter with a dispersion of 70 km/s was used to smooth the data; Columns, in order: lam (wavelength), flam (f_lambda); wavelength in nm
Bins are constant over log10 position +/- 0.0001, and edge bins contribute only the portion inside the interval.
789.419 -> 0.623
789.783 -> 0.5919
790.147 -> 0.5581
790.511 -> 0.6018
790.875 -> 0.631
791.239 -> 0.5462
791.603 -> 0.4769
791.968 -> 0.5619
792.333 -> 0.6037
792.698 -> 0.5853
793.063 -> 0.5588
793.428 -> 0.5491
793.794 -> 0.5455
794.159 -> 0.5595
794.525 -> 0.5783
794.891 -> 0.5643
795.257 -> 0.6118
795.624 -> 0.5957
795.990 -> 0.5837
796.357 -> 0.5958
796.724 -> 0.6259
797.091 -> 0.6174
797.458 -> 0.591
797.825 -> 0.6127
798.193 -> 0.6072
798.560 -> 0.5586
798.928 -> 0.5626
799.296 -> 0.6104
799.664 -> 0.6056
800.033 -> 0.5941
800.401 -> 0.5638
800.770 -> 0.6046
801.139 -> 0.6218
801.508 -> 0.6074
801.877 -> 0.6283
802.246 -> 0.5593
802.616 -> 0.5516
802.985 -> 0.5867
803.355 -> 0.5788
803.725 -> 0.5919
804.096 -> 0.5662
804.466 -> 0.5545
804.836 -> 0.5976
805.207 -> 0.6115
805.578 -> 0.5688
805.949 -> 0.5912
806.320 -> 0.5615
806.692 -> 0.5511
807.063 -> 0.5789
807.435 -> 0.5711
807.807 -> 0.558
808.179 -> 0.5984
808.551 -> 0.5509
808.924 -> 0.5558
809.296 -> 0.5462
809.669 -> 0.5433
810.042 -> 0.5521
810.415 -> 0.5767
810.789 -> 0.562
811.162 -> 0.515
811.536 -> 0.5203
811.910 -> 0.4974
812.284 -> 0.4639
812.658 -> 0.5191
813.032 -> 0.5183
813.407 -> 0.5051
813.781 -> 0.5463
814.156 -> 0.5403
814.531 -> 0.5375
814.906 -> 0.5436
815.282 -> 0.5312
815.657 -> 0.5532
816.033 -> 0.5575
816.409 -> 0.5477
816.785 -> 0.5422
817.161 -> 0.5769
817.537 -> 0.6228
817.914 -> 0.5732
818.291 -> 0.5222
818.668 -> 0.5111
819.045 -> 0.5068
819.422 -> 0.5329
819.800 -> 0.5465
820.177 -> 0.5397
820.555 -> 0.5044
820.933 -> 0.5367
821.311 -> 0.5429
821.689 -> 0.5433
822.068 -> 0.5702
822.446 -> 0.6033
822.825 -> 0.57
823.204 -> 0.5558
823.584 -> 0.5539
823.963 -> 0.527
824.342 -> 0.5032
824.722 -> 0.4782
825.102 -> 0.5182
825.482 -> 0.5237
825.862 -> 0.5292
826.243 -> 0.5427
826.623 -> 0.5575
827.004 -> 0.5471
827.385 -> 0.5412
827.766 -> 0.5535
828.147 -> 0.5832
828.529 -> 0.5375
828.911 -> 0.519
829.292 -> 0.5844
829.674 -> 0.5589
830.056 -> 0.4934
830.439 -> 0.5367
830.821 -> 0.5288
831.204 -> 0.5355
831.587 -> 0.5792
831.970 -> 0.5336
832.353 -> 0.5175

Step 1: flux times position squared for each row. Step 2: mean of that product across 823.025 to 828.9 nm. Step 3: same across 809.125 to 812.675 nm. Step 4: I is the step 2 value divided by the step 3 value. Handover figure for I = 1.0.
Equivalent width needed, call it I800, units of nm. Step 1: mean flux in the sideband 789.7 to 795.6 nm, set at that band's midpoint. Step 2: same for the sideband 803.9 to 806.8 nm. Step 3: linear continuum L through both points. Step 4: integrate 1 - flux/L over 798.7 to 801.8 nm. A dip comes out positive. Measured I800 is -0.125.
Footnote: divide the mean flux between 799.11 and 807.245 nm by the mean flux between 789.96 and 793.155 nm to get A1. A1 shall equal 1.0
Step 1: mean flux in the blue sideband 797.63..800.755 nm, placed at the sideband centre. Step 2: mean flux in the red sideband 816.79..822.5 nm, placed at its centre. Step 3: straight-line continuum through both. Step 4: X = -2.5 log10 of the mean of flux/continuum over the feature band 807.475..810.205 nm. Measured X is 0.02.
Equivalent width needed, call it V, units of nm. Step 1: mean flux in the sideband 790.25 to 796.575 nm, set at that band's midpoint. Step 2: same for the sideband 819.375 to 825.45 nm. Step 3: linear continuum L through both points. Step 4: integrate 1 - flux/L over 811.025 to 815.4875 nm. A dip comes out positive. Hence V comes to 0.24 nm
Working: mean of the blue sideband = 0.574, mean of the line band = 0.52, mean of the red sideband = 0.539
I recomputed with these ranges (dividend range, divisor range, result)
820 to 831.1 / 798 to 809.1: 0.98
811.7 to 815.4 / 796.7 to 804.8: 0.91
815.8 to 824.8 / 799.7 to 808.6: 0.98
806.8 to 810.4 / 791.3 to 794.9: 1.05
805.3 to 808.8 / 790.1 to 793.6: 1.04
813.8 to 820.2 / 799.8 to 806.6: 0.97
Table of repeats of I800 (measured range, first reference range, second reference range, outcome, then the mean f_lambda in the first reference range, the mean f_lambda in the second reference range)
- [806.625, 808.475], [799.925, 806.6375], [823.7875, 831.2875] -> 0.01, 0.585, 0.535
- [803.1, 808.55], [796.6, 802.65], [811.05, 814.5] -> -0.18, 0.596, 0.515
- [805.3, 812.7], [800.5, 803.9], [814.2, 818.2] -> 0.32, 0.592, 0.557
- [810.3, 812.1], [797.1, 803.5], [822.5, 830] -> 0.12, 0.592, 0.542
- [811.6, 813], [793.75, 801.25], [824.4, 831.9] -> 0.17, 0.592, 0.539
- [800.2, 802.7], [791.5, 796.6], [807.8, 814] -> -0.16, 0.571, 0.536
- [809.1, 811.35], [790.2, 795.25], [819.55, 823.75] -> 0.03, 0.568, 0.551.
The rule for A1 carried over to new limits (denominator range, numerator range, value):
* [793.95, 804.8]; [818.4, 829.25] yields 0.91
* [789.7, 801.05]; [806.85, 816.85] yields 0.93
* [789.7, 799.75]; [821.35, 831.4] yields 0.93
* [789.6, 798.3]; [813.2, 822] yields 0.93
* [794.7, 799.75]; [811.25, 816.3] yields 0.88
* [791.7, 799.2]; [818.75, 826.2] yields 0.92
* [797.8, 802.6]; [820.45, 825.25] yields 0.91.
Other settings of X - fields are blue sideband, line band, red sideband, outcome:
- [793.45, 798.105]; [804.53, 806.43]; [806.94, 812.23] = -0.046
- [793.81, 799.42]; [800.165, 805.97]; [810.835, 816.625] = -0.038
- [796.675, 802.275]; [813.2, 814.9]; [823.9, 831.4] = 0.064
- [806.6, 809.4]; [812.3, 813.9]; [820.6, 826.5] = 0.084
